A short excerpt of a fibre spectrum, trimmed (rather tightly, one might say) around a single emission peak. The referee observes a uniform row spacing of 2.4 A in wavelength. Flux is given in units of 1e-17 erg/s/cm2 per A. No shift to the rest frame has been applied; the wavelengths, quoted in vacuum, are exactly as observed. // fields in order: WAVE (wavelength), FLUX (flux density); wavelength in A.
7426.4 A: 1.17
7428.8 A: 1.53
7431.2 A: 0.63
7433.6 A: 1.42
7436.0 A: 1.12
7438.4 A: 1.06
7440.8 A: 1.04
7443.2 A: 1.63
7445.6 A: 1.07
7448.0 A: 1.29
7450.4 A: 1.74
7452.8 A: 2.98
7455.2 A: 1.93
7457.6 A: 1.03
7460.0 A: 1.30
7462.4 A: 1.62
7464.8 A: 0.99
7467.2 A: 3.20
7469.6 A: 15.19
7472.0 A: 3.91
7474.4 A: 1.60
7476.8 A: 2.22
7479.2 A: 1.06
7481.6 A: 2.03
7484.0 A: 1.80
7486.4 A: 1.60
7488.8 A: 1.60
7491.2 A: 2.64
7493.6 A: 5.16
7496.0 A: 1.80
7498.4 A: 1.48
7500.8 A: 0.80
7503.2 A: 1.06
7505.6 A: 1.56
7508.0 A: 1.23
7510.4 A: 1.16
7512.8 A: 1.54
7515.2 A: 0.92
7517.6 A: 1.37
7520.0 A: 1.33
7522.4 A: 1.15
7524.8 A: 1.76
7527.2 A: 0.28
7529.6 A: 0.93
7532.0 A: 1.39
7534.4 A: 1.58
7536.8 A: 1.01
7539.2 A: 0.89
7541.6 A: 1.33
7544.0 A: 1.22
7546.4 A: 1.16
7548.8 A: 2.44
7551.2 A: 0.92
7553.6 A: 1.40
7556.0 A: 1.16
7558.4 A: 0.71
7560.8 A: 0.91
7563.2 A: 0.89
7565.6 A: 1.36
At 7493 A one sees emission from [N II]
